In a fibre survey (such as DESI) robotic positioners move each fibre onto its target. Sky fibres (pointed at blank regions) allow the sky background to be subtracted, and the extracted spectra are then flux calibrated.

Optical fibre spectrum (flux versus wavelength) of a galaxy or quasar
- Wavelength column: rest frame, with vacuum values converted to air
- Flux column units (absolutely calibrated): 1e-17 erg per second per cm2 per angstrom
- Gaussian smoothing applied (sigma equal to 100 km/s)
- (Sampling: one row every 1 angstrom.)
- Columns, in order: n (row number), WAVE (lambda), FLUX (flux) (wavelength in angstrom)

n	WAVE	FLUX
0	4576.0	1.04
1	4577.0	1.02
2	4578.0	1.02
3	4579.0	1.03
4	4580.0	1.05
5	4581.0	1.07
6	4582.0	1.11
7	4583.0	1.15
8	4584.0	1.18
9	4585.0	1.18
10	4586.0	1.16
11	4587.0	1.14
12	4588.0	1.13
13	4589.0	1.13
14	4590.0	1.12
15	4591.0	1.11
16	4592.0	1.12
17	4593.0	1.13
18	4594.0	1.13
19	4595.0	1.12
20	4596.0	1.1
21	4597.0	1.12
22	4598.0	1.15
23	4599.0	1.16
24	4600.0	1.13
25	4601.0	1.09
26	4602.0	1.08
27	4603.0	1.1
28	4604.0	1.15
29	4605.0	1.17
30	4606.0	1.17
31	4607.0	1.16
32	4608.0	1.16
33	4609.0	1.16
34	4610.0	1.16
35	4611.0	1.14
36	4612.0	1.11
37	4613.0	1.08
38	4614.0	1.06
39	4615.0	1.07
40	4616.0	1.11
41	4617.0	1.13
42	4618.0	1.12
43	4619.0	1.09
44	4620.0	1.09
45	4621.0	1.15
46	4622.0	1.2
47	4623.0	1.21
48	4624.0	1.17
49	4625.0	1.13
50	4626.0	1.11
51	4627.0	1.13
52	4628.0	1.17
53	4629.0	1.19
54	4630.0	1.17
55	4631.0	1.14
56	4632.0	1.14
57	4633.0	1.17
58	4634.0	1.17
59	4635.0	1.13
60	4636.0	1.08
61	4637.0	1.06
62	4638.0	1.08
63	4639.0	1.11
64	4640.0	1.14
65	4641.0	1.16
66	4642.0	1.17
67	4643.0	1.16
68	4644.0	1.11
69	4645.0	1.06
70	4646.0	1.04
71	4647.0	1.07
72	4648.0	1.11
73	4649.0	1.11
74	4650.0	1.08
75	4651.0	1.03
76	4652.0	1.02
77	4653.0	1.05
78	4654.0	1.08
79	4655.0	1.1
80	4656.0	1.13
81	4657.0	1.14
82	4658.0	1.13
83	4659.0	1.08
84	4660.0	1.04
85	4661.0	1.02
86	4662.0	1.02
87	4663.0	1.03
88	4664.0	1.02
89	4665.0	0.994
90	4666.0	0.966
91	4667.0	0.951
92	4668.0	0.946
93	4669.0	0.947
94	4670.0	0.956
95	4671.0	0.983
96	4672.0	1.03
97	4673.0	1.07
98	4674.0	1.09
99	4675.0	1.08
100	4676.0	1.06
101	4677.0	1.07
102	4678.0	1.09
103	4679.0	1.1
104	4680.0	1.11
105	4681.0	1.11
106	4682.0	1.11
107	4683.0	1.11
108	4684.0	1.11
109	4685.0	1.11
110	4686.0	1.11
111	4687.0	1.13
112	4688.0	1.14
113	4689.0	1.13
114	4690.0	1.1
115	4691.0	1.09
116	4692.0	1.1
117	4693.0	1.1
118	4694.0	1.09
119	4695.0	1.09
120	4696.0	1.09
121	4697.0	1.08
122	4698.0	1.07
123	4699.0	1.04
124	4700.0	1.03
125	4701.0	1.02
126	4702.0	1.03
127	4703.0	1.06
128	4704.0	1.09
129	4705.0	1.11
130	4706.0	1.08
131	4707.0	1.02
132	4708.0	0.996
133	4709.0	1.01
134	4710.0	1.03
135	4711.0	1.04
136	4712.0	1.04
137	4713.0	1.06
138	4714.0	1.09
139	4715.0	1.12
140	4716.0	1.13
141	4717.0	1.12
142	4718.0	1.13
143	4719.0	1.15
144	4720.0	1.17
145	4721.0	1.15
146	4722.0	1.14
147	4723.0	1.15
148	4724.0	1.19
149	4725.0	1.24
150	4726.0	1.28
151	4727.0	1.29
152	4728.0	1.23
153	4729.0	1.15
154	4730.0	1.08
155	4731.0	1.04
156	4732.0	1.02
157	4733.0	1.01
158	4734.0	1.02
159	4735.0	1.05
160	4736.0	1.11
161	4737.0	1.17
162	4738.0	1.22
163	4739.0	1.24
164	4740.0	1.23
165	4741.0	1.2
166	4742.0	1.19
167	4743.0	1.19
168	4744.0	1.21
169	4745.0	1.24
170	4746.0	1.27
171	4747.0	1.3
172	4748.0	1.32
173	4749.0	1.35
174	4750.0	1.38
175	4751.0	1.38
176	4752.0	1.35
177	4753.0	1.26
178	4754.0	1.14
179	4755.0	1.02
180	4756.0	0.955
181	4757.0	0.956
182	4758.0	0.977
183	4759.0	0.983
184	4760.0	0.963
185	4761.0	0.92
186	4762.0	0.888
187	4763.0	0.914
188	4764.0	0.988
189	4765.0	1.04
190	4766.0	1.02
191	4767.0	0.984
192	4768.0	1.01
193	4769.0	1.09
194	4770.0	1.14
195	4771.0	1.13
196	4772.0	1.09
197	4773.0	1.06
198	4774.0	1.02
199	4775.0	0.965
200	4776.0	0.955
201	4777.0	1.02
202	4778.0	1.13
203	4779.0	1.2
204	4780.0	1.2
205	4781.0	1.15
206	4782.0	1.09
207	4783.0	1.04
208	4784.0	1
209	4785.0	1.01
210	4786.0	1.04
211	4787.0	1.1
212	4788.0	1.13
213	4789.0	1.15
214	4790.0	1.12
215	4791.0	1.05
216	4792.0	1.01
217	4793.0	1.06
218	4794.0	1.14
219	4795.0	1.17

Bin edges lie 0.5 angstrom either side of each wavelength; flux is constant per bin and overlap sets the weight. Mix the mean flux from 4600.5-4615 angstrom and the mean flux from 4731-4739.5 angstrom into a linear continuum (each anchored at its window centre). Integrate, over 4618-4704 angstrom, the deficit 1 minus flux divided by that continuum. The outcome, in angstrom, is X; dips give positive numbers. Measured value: 2.1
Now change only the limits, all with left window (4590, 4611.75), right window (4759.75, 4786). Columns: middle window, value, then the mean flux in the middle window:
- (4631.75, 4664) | 0.4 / 1.09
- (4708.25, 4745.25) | -2.5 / 1.14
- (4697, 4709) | 0.3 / 1.05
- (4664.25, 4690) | 0.7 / 1.06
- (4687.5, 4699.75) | -0.1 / 1.09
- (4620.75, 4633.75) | -0.5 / 1.16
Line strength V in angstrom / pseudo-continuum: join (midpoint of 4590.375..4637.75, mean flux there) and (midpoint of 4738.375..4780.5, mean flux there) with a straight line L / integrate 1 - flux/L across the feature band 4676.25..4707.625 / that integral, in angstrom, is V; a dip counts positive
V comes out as 1.0 angstrom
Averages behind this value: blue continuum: 1.13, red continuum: 1.12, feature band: 1.09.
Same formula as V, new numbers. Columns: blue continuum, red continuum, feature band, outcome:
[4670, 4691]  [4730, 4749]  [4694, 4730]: 0.87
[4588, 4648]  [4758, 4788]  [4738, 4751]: -2.55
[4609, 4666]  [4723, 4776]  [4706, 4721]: 0.48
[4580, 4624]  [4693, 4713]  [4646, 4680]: 1.11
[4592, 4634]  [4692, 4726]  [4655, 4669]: 0.98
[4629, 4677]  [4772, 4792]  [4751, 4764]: 0.42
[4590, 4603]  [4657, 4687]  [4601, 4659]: -1.65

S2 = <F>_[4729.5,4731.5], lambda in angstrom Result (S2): 1.06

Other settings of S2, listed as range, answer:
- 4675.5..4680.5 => 1.09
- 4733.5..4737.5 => 1.09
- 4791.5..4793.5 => 1.04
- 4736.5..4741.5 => 1.21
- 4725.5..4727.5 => 1.29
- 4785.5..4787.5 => 1.07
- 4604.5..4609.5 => 1.16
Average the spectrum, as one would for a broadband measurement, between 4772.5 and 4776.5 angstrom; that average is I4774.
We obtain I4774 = 1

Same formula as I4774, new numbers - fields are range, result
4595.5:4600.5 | 1.13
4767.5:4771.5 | 1.09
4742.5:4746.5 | 1.23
